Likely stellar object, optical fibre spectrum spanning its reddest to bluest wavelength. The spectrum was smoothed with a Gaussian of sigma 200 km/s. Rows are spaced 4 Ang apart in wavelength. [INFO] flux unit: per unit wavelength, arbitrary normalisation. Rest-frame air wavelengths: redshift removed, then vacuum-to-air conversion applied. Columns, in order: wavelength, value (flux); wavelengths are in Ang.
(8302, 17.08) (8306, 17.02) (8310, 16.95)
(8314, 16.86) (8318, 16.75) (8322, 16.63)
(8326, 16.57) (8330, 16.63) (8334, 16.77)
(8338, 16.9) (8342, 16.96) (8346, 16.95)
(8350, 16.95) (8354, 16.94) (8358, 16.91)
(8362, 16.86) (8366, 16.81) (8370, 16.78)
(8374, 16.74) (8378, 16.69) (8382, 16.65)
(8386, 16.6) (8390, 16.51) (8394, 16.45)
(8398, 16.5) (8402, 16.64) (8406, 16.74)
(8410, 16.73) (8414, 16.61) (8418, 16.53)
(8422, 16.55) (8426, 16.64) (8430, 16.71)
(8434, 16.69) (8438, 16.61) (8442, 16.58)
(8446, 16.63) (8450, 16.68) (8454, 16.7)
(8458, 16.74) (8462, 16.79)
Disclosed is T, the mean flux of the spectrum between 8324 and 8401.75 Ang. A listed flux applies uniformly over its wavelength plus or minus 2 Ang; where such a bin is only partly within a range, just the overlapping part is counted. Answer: 16.7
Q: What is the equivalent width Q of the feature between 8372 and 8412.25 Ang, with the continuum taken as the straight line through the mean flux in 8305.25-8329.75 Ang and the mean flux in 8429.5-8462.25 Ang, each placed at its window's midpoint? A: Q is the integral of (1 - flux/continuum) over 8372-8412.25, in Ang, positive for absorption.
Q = 0.2 Ang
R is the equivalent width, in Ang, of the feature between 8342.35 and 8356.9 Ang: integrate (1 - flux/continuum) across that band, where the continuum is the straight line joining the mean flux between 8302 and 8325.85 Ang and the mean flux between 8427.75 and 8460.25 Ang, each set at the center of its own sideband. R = -0.1 Ang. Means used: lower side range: 16.8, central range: 16.9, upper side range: 16.7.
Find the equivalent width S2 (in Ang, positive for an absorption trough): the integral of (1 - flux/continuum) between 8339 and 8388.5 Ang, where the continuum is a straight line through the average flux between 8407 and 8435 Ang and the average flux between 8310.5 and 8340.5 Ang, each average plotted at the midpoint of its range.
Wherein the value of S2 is -0.3 Ang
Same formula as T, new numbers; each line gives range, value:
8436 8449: 16.6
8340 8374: 16.9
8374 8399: 16.6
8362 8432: 16.6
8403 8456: 16.6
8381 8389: 16.6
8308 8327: 16.8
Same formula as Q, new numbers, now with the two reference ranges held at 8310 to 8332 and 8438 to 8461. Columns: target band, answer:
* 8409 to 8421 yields 0.1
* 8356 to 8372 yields -0.1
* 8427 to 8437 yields 0.0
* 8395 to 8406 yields 0.1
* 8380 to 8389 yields 0.0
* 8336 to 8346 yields -0.1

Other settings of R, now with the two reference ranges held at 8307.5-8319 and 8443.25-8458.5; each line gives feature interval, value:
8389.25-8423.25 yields 0.3 Ang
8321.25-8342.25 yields 0.1 Ang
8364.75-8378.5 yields 0.0 Ang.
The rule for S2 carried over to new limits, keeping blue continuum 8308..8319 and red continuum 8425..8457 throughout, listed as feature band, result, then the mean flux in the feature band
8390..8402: 0.16 Ang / 16.5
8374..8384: 0.04 Ang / 16.7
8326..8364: -0.10 Ang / 16.9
